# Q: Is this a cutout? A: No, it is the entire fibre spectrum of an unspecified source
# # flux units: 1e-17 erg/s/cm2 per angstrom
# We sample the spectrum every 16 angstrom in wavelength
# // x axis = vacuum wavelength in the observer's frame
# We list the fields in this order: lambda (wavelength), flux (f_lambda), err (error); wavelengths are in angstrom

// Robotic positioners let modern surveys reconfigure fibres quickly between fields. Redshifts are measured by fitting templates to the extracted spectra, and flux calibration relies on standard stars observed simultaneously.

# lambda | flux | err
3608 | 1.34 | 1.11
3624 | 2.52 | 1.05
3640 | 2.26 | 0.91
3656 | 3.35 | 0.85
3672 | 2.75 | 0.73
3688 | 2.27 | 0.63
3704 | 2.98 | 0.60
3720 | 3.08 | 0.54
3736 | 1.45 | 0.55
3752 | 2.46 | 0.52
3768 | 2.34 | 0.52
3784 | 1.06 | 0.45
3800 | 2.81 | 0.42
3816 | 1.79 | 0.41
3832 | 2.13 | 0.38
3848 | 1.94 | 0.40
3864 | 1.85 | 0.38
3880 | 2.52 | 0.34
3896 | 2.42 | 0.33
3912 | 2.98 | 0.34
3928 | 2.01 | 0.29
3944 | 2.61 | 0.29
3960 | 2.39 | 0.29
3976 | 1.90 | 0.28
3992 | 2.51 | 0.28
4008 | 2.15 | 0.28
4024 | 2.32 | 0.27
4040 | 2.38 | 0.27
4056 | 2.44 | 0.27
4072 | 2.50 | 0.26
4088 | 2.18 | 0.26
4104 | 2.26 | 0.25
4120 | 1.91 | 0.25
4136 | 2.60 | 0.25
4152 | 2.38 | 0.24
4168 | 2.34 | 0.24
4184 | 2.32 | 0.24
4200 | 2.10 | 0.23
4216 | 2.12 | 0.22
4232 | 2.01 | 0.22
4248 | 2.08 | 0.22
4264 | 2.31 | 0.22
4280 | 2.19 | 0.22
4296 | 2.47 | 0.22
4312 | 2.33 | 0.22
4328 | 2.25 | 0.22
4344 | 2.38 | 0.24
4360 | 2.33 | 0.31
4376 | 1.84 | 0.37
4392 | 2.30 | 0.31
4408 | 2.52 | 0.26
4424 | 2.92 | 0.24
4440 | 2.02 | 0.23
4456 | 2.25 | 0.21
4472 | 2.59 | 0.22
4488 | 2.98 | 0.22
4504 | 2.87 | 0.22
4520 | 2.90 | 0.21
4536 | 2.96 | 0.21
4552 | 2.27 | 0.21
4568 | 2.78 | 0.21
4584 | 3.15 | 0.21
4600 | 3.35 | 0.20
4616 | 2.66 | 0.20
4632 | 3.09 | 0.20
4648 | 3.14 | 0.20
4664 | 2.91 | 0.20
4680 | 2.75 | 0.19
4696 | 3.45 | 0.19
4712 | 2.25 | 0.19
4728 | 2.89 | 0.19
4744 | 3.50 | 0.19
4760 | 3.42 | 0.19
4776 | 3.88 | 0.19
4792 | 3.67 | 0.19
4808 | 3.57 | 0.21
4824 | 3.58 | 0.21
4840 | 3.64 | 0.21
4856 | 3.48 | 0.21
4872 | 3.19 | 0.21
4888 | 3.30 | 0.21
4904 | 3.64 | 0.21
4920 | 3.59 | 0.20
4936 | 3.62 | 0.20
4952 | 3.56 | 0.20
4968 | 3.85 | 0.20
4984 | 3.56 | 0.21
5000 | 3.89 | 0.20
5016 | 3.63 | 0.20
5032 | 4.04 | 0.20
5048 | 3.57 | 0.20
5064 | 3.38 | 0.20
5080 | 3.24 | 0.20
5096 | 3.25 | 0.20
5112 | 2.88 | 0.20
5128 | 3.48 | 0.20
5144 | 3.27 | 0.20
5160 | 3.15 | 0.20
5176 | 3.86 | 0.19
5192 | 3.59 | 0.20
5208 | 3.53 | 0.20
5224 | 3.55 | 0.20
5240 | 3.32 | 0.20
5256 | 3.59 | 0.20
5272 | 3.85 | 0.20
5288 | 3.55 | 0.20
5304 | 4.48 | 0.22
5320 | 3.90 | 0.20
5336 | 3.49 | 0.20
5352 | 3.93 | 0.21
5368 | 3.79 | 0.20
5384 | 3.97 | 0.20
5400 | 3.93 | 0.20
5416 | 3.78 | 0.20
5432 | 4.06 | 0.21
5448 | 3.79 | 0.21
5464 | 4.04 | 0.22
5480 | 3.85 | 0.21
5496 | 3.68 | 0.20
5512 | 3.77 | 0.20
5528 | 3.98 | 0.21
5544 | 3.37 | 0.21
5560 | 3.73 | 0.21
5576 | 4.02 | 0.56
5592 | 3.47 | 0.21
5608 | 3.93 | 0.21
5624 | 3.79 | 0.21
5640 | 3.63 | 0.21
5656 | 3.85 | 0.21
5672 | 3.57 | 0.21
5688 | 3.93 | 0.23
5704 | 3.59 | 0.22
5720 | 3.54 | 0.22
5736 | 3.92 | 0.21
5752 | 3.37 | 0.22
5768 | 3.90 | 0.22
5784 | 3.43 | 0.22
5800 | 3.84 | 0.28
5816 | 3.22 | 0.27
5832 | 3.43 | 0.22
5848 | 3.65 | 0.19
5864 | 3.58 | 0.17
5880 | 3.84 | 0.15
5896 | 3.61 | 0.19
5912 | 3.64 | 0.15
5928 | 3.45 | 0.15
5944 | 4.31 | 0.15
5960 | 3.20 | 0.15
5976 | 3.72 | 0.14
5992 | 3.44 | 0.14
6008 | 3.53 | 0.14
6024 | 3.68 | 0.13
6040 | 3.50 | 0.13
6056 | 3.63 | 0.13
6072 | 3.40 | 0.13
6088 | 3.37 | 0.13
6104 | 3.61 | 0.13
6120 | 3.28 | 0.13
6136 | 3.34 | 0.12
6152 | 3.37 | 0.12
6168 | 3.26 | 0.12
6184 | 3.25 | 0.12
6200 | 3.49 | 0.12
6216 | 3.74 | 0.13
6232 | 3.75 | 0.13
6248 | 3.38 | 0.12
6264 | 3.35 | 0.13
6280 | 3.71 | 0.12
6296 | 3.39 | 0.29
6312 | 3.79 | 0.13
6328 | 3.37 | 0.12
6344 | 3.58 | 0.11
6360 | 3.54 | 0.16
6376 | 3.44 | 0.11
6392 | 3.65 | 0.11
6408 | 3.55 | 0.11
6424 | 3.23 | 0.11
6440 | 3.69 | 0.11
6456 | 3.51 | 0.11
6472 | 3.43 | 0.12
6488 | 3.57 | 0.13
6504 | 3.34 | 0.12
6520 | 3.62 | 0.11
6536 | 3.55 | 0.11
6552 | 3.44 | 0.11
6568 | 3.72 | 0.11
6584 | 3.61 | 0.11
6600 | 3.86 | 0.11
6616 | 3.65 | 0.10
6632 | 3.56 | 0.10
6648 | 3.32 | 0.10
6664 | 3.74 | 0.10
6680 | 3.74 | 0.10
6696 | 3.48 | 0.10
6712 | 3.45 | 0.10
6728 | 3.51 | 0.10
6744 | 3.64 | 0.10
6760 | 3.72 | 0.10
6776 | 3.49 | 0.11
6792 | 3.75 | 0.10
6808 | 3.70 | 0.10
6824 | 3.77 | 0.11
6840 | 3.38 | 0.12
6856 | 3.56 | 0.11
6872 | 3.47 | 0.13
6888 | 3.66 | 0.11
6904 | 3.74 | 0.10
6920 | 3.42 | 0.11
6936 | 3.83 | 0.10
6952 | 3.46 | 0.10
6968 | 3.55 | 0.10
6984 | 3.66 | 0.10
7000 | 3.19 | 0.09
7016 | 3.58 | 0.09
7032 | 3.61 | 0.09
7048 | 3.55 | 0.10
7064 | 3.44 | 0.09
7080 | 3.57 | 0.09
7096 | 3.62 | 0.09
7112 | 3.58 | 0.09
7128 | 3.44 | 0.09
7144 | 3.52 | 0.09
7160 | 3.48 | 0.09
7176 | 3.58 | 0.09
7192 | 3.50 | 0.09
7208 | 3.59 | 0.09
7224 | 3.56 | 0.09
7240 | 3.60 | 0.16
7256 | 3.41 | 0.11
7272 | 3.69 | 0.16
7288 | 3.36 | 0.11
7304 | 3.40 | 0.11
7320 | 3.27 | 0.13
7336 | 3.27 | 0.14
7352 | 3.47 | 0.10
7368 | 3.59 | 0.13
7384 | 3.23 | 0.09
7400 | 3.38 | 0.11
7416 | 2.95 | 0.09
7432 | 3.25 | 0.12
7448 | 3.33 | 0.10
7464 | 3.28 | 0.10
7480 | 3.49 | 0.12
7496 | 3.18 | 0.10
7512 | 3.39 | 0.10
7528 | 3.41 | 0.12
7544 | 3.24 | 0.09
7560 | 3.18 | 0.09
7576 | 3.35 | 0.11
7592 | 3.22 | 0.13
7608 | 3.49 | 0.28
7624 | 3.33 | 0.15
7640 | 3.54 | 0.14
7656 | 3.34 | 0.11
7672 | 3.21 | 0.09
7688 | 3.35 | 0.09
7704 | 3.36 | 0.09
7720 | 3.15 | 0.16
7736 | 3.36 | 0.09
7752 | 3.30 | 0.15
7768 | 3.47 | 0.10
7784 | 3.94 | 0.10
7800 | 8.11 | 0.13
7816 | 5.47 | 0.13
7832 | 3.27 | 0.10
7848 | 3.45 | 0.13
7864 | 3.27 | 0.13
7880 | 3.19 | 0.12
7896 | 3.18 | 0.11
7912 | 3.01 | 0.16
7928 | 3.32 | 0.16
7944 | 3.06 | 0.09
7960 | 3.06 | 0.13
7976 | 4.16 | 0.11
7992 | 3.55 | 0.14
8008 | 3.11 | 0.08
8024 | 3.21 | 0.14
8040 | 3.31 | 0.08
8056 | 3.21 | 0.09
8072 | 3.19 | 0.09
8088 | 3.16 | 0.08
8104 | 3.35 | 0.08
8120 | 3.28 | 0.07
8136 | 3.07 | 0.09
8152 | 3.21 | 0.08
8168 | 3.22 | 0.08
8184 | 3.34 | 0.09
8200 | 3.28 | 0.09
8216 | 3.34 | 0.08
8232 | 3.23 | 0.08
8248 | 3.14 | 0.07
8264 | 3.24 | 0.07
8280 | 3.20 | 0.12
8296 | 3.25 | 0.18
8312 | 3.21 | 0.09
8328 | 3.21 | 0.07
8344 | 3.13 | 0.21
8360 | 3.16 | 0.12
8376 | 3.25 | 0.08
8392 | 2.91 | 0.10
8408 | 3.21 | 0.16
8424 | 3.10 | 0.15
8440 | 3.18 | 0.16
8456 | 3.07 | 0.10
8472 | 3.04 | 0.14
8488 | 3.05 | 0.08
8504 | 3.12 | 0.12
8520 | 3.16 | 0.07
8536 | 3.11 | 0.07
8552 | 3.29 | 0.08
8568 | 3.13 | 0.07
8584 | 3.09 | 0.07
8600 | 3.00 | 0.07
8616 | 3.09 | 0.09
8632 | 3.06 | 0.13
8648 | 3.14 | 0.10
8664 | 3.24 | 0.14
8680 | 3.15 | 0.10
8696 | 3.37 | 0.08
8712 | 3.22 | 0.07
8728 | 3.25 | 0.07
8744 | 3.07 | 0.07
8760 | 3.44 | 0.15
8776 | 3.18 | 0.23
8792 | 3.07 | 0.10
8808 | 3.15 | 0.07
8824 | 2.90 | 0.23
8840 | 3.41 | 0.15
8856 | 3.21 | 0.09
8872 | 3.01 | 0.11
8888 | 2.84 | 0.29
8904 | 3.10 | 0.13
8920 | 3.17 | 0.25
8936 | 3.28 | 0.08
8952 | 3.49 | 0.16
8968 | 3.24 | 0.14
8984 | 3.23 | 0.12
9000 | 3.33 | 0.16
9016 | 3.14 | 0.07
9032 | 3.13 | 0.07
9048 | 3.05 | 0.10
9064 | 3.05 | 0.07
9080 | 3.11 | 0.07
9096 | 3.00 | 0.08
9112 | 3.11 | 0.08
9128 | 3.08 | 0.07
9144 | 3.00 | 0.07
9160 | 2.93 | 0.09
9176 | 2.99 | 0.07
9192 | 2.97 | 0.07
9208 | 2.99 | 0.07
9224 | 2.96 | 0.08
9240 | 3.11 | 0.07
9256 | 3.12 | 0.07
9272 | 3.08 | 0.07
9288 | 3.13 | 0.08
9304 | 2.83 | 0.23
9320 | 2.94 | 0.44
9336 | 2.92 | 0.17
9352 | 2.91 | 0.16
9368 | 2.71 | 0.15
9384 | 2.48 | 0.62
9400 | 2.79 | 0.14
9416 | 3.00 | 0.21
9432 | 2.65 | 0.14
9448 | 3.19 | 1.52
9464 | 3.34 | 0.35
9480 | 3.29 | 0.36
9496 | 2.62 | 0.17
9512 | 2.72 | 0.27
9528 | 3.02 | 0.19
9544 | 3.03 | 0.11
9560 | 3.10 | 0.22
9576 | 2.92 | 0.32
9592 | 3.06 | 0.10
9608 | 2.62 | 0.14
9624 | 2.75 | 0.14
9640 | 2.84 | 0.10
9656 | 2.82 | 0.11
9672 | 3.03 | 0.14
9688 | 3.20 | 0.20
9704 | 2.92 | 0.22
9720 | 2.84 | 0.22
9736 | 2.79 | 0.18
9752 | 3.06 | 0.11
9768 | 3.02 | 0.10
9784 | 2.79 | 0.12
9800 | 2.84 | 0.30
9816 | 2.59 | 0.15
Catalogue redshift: 0.187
